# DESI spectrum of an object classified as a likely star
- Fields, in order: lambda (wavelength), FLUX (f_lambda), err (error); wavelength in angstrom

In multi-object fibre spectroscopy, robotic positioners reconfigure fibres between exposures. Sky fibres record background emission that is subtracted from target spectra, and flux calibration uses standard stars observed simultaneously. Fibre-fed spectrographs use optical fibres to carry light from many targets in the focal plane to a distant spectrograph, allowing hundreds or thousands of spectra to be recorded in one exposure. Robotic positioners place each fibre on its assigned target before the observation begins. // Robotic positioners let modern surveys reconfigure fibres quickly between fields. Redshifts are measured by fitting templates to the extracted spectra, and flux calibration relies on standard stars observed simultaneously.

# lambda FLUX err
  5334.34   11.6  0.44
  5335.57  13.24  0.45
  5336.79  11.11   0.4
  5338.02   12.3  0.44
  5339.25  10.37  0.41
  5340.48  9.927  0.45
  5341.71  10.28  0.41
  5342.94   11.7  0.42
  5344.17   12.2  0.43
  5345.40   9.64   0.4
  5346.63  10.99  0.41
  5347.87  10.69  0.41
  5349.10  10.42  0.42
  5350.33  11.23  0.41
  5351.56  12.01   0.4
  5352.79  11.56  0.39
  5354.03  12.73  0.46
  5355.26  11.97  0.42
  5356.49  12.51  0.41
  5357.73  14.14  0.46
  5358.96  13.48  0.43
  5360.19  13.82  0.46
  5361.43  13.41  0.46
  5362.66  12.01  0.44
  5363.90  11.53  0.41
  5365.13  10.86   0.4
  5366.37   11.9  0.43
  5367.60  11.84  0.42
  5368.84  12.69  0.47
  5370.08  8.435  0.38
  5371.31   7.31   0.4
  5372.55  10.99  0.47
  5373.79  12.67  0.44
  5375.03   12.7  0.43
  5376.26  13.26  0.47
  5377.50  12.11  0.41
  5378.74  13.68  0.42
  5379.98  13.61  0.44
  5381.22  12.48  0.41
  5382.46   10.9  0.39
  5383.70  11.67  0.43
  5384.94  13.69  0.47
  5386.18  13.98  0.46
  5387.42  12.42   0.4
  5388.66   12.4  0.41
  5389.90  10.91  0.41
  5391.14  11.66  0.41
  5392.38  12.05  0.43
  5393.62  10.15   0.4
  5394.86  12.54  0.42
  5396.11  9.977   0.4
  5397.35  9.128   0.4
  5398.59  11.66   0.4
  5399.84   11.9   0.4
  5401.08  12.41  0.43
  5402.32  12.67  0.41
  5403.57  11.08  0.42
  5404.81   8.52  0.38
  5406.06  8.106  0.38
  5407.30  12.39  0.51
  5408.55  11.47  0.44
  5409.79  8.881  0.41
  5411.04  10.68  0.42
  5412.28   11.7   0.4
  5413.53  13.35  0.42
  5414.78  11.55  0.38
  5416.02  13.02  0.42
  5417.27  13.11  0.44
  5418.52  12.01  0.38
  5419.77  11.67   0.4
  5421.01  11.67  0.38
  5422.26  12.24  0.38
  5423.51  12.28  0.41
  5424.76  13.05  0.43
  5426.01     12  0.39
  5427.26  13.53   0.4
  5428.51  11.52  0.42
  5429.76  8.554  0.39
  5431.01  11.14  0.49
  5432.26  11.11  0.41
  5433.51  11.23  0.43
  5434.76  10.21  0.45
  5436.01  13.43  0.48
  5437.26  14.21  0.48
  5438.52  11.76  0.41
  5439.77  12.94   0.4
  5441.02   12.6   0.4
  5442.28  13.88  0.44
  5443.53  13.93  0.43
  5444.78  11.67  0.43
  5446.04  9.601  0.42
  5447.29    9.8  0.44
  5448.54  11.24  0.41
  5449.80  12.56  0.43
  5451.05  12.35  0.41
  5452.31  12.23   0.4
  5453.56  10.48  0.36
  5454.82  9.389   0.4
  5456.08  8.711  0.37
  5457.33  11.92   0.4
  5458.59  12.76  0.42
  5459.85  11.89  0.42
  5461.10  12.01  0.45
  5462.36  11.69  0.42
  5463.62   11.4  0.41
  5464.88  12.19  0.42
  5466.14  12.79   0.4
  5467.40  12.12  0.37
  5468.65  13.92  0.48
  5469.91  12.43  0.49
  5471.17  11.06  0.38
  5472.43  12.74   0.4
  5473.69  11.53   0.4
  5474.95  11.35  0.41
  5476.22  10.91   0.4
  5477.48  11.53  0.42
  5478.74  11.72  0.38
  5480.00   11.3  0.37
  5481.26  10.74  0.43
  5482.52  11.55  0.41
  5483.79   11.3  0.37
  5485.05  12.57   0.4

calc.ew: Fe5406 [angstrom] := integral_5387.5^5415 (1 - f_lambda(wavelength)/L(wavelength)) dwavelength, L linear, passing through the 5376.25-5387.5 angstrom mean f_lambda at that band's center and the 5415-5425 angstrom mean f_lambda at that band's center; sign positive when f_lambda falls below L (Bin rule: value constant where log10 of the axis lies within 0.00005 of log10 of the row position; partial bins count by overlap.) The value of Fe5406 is 3.0 angstrom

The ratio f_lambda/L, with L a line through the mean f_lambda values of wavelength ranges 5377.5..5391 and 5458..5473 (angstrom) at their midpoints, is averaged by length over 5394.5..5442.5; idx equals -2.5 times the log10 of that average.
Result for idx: 0.07 mag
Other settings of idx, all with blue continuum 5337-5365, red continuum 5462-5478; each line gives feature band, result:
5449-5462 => 0.05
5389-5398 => 0.08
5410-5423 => -0.01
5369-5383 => 0.01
